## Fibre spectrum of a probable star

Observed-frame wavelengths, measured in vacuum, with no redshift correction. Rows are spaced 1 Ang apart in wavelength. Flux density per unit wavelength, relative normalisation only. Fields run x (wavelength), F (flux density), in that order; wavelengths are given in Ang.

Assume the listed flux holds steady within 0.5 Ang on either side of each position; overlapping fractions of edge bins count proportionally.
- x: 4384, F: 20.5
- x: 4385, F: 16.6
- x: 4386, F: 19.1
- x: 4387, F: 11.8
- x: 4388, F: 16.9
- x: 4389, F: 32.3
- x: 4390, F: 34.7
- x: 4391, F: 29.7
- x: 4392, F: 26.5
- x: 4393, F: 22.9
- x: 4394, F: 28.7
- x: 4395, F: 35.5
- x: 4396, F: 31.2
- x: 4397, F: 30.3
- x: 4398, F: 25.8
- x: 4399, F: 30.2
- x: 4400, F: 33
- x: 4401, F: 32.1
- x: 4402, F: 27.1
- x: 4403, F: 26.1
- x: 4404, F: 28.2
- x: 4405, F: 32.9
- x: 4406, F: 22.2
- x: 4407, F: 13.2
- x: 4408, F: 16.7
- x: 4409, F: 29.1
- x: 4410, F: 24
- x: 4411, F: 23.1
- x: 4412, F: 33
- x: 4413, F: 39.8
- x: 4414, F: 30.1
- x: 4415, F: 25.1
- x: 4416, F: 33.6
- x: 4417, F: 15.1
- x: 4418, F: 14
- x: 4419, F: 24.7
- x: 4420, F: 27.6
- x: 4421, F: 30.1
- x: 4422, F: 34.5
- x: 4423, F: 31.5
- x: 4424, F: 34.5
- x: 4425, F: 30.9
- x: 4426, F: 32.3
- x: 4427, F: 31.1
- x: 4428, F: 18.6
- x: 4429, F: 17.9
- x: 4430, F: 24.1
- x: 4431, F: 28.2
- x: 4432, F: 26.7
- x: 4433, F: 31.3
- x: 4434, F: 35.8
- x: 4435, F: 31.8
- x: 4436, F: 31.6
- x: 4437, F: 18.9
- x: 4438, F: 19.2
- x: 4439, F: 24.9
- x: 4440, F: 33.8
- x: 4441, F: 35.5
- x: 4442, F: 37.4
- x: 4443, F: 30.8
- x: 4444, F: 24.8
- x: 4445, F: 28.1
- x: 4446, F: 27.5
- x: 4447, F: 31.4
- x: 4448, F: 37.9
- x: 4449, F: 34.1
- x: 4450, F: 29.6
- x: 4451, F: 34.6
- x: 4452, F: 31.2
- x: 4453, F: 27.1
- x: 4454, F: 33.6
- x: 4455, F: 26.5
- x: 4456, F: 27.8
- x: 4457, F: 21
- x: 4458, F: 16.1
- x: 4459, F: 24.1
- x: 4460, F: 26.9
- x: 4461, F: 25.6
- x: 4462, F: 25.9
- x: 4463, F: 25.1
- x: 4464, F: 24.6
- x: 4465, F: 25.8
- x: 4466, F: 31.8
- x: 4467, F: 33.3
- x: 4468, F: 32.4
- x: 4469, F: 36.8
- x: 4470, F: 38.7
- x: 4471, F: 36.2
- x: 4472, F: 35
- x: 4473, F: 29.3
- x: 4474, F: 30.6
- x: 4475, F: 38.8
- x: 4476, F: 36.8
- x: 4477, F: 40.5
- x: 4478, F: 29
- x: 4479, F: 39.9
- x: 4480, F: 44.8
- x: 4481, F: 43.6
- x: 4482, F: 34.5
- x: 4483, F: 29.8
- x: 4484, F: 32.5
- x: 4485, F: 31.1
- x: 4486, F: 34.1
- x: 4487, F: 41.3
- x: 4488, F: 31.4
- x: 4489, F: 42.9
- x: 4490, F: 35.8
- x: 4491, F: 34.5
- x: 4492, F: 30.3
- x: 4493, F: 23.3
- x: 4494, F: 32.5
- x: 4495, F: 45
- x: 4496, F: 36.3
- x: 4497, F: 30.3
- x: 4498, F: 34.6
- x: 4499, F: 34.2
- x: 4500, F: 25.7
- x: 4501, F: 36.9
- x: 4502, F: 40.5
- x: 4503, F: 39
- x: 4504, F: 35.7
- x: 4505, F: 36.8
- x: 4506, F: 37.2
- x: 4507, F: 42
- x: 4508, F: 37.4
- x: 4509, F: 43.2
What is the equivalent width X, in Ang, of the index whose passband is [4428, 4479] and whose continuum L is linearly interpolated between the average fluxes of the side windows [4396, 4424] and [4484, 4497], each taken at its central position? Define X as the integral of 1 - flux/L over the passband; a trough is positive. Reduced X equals 2.6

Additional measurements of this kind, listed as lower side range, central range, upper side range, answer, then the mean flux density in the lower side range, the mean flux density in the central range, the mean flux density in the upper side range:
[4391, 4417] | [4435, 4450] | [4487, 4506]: 0.51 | 27.8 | 29.8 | 35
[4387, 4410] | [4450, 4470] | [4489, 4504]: 2.24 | 27.1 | 28.2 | 34.5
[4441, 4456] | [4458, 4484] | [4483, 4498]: 0.30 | 31.1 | 32.5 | 34.2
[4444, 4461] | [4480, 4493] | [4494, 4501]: -0.86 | 28.4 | 35.1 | 34.4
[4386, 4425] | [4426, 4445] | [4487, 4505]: 1.13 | 27.3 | 28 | 34.9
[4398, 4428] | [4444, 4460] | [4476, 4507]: 1.52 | 27.6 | 28.5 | 35.6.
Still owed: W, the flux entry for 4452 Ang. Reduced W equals 31.2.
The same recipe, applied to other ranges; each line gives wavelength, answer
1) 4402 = 27.1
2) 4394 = 28.7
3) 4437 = 18.9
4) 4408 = 16.7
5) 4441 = 35.5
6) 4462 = 25.9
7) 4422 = 34.5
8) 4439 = 24.9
